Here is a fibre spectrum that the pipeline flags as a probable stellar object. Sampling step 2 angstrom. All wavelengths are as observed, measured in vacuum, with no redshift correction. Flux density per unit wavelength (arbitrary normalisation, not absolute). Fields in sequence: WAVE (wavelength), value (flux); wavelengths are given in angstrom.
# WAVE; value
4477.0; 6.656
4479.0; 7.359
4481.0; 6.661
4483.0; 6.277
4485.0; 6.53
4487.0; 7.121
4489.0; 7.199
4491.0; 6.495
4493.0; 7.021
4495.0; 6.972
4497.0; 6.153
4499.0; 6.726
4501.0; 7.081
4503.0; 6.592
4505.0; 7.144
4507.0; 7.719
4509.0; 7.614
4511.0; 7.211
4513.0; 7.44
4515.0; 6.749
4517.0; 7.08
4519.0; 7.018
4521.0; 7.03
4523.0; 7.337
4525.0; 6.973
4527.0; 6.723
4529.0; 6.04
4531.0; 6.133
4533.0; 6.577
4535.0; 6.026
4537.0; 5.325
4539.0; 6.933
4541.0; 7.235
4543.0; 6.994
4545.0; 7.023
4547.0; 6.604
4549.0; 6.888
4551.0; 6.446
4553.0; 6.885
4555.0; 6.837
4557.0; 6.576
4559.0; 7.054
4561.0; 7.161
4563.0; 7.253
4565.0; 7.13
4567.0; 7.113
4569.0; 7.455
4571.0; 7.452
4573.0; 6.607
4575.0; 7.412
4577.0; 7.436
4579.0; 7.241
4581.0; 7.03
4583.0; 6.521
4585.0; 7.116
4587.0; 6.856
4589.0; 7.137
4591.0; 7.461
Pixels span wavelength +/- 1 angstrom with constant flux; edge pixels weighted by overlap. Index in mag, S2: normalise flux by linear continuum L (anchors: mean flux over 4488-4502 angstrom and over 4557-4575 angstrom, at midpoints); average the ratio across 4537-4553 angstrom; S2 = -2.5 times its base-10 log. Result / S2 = 0.04 mag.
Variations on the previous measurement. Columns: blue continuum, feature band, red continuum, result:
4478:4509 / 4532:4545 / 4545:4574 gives 0.06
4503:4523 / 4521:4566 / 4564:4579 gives 0.07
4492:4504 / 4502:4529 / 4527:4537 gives -0.10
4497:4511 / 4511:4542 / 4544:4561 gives 0.04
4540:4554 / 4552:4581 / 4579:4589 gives -0.03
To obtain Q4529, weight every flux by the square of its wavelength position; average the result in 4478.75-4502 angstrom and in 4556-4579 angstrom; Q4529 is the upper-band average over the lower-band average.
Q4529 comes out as 1.1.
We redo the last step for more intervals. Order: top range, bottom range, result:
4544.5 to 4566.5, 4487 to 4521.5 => 1.01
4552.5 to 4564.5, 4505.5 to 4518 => 0.98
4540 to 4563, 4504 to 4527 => 0.97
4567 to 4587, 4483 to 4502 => 1.09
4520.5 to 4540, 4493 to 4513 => 0.93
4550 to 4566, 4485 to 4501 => 1.05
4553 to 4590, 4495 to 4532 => 1.05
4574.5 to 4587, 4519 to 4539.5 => 1.11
